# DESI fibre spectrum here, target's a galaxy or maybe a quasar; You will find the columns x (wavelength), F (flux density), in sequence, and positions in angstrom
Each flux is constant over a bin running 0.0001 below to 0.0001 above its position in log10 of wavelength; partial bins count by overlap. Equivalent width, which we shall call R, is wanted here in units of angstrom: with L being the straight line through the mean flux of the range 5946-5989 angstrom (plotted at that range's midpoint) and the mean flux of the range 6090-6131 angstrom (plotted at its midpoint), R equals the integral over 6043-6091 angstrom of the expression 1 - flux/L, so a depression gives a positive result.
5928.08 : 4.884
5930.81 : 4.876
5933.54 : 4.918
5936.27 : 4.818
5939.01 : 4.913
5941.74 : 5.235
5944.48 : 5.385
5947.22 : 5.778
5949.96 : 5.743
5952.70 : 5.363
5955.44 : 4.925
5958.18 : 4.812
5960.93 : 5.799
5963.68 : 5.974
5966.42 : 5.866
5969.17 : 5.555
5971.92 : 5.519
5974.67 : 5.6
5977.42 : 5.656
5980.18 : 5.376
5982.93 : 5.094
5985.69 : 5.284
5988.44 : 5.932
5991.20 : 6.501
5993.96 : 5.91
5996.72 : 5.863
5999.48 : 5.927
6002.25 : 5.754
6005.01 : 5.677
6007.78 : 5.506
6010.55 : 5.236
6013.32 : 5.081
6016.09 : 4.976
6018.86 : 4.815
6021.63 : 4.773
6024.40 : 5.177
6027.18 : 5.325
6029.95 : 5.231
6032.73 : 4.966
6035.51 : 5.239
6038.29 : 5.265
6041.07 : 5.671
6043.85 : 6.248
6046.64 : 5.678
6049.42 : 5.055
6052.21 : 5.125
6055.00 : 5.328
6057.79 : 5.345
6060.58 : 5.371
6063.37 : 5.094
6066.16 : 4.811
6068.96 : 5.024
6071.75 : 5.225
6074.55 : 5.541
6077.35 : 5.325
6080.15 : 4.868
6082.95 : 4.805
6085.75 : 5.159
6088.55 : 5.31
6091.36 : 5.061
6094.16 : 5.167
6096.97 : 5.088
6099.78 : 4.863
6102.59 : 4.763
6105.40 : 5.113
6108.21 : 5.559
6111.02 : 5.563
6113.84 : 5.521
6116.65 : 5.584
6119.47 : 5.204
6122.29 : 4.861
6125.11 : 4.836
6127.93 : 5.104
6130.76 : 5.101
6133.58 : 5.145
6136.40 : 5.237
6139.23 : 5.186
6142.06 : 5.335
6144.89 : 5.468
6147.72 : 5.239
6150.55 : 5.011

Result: 0.3 angstrom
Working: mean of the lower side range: 5.51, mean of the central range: 5.24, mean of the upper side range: 5.16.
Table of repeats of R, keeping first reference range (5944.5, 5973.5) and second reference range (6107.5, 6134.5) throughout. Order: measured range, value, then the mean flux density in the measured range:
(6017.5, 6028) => 0.8 angstrom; 5.01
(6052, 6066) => 0.3 angstrom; 5.23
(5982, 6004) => -1.3 angstrom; 5.8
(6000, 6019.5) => 0.4 angstrom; 5.34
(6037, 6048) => -0.7 angstrom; 5.72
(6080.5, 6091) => 0.5 angstrom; 5.07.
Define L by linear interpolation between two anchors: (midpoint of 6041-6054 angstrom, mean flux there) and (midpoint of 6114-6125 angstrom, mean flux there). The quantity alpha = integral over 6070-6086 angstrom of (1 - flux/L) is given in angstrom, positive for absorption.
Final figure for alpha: 0.7 angstrom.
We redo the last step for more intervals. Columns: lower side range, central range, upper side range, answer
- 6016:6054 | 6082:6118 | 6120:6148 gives -0.09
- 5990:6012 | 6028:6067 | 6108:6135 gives 1.75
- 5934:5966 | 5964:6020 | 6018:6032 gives -4.04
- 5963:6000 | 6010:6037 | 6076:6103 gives 1.86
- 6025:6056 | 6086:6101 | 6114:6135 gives 0.35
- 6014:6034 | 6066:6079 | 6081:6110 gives -0.36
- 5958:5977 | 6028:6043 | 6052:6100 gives 0.05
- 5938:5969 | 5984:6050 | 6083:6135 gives -1.67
